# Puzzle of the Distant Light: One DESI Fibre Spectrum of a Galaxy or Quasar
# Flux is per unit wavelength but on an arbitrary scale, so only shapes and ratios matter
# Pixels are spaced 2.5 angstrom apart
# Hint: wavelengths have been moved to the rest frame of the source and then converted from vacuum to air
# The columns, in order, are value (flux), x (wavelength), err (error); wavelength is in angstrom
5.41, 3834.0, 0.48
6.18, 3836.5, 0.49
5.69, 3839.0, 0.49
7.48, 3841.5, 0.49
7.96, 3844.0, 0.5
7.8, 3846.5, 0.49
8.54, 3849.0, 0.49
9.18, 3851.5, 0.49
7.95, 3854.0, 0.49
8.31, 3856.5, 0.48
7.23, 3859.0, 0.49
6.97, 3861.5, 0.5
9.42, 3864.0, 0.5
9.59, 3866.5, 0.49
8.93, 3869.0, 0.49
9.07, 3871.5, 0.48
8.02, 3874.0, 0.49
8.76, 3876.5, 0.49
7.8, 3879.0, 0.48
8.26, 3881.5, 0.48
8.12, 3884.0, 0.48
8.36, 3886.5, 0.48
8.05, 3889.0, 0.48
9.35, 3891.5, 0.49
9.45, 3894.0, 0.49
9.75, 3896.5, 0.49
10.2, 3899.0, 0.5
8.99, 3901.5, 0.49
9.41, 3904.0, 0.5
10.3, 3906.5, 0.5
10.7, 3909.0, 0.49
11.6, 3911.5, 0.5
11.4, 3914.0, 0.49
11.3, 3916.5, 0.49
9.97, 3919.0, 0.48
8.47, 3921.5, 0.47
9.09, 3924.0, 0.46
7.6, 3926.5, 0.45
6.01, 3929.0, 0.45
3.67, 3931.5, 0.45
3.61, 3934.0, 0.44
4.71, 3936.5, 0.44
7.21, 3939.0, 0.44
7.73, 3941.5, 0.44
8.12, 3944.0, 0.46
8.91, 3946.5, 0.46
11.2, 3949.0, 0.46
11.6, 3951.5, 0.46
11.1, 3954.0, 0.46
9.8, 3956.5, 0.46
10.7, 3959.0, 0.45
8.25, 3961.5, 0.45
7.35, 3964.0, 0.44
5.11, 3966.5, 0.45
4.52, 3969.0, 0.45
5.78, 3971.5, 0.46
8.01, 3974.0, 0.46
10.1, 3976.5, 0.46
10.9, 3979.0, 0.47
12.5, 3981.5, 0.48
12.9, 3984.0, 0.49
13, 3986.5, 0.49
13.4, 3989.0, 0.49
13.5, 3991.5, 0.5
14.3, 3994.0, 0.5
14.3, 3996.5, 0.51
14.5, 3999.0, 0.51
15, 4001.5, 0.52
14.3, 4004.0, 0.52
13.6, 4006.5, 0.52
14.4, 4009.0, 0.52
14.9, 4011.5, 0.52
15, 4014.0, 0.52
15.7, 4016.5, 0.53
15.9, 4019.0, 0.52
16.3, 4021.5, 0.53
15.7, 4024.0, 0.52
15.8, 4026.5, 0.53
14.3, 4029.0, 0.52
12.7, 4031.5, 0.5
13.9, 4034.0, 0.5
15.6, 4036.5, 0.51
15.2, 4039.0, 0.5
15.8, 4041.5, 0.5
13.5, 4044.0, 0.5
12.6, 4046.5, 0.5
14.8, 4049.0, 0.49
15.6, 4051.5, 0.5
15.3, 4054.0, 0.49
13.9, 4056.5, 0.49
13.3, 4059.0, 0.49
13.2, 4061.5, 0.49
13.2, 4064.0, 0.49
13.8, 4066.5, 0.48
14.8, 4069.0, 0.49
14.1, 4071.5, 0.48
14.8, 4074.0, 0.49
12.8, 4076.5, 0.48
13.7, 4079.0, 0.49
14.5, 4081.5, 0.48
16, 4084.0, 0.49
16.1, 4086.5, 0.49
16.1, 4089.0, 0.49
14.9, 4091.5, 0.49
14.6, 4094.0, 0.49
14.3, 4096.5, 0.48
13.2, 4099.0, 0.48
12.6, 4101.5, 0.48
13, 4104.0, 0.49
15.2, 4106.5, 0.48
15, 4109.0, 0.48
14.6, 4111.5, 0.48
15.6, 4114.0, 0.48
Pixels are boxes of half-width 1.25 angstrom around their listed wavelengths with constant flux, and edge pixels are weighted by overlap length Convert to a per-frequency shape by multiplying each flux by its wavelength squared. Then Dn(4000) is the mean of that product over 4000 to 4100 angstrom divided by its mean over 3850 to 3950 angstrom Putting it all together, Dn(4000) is 1.84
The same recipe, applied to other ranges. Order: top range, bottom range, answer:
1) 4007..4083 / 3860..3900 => 1.80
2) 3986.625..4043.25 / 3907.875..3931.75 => 1.68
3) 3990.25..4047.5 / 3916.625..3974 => 1.94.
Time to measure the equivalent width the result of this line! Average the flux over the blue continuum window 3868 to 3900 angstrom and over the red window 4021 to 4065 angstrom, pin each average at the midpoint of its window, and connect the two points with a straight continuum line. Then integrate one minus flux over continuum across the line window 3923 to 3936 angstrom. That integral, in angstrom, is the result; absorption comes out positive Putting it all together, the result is 5.6 angstrom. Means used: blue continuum 8.77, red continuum 14.5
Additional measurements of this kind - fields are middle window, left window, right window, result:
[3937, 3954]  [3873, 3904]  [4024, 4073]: 2.7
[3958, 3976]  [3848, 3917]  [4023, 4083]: 6.9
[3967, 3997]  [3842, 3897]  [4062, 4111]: 1.8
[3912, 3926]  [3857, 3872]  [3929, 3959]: -3.2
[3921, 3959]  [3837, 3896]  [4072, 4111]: 8.6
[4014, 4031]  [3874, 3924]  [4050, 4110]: -3.6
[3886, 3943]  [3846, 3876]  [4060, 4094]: 7.4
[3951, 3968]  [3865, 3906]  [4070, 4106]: 3.0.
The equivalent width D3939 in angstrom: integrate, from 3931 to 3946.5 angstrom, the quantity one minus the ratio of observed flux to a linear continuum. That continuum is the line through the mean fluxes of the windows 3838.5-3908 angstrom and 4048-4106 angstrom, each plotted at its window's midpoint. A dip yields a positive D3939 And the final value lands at 6.3 angstrom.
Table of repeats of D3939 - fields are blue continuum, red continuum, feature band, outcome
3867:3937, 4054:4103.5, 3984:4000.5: -3.3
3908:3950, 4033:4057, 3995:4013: -3.0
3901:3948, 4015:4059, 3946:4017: 1.3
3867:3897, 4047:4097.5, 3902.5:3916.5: -1.8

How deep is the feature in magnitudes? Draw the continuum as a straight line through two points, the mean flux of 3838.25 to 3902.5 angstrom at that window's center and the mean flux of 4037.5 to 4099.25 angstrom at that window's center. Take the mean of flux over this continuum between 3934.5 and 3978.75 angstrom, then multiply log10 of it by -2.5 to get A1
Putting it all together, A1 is 0.320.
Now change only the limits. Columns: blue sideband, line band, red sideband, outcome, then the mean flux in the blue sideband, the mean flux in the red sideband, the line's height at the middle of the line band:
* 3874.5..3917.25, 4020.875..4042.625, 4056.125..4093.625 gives -0.14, 9.47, 14.4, 13.2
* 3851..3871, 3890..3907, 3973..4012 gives 0.02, 8.44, 13.1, 9.77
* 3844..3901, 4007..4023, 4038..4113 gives -0.21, 8.59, 14.4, 12.6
